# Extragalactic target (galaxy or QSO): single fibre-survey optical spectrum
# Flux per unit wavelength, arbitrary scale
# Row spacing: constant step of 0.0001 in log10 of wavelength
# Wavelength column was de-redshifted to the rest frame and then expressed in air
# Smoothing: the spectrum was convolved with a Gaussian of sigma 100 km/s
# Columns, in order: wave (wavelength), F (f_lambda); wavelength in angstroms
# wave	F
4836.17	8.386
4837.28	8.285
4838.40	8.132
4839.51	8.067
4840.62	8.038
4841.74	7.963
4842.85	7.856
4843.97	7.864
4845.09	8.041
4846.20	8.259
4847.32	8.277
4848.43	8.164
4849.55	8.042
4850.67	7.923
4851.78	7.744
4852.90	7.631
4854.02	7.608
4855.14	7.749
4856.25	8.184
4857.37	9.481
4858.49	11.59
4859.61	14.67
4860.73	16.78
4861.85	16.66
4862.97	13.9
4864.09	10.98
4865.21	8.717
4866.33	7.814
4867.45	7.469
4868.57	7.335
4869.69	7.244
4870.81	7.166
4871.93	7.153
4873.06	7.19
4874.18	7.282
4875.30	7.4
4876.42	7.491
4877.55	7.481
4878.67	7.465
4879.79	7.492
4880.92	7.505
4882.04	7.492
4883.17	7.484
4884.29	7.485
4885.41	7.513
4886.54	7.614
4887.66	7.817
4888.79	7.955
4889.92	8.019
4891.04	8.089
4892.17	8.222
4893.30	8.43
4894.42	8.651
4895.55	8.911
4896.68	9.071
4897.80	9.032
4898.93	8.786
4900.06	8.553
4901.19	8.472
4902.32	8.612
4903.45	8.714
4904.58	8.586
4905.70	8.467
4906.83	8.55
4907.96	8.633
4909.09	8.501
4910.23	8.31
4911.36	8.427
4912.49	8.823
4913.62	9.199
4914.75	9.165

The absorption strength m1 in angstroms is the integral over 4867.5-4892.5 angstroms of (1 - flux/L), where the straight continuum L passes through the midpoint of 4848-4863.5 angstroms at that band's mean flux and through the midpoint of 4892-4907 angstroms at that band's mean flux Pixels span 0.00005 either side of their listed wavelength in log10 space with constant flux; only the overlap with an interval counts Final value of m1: 5.05 angstroms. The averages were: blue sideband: 10.4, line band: 7.53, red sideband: 8.66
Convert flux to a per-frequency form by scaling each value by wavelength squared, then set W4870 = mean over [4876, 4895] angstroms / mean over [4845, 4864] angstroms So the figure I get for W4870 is 0.8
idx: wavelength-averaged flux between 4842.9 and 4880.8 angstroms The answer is 8.88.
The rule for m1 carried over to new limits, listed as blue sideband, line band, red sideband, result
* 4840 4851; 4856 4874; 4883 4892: -4.97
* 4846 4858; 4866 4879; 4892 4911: 1.50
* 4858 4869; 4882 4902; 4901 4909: 2.68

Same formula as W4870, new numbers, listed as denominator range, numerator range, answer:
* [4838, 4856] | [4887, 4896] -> 1.05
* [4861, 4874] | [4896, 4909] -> 0.94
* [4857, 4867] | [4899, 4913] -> 0.71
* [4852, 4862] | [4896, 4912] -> 0.81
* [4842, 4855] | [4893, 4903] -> 1.12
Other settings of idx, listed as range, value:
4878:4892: 7.68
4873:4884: 7.44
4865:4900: 7.83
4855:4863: 12.5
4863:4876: 8.04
